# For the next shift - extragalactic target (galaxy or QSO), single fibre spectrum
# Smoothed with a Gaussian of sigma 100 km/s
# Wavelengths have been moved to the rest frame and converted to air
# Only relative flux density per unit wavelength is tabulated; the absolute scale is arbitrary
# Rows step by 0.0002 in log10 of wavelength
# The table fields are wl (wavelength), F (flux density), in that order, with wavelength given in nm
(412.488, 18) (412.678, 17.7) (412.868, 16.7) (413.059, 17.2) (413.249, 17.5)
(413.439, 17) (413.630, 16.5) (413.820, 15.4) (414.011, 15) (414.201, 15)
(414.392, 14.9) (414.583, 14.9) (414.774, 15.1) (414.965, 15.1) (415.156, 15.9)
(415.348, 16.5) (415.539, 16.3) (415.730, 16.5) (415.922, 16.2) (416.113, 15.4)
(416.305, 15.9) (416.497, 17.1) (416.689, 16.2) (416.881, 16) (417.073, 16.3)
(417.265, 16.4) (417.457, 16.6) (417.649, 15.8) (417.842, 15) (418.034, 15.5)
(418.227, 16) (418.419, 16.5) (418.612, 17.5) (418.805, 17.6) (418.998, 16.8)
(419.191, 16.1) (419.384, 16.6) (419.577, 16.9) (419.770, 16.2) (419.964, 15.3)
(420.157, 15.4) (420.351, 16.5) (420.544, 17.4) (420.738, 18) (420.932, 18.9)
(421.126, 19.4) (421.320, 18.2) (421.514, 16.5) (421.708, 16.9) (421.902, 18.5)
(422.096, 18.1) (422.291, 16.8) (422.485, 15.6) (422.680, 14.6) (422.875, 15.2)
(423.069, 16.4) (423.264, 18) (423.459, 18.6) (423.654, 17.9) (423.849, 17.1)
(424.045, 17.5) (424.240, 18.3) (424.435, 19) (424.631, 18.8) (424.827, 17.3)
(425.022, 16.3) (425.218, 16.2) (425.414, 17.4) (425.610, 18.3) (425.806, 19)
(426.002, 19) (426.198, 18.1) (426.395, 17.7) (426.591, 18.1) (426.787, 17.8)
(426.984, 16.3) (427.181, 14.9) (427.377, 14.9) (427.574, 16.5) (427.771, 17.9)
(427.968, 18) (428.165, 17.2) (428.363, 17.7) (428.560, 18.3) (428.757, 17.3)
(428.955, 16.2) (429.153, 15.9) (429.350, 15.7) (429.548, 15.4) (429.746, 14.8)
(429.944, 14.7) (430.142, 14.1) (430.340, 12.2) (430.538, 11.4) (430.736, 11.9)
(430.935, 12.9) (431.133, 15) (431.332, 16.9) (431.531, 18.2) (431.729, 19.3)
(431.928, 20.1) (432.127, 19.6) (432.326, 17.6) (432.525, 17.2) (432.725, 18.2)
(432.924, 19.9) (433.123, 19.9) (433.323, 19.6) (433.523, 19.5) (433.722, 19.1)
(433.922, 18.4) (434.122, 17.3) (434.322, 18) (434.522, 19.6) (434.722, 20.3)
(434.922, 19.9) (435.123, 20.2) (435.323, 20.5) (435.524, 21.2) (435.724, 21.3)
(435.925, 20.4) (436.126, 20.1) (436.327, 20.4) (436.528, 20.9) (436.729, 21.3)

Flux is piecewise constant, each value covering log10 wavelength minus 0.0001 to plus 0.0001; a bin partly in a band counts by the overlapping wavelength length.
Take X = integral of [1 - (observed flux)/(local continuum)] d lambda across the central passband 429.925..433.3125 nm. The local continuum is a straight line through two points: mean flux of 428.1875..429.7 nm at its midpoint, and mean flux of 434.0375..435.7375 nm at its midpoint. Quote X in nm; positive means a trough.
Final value 0.29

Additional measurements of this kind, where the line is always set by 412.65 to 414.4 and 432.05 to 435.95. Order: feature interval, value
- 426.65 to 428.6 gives 0.16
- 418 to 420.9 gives 0.09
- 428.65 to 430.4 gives 0.32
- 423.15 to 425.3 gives 0.02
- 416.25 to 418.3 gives 0.10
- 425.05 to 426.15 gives 0.01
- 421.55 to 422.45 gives 0.01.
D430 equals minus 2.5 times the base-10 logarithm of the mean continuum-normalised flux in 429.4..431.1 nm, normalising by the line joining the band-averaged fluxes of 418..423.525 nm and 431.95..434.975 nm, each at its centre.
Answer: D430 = 0.334 mag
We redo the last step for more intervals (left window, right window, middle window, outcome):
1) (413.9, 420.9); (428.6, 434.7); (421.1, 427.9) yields -0.05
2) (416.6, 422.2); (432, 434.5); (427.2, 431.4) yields 0.18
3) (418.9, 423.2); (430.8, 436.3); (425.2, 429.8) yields 0.05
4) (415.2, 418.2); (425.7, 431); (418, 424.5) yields -0.06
